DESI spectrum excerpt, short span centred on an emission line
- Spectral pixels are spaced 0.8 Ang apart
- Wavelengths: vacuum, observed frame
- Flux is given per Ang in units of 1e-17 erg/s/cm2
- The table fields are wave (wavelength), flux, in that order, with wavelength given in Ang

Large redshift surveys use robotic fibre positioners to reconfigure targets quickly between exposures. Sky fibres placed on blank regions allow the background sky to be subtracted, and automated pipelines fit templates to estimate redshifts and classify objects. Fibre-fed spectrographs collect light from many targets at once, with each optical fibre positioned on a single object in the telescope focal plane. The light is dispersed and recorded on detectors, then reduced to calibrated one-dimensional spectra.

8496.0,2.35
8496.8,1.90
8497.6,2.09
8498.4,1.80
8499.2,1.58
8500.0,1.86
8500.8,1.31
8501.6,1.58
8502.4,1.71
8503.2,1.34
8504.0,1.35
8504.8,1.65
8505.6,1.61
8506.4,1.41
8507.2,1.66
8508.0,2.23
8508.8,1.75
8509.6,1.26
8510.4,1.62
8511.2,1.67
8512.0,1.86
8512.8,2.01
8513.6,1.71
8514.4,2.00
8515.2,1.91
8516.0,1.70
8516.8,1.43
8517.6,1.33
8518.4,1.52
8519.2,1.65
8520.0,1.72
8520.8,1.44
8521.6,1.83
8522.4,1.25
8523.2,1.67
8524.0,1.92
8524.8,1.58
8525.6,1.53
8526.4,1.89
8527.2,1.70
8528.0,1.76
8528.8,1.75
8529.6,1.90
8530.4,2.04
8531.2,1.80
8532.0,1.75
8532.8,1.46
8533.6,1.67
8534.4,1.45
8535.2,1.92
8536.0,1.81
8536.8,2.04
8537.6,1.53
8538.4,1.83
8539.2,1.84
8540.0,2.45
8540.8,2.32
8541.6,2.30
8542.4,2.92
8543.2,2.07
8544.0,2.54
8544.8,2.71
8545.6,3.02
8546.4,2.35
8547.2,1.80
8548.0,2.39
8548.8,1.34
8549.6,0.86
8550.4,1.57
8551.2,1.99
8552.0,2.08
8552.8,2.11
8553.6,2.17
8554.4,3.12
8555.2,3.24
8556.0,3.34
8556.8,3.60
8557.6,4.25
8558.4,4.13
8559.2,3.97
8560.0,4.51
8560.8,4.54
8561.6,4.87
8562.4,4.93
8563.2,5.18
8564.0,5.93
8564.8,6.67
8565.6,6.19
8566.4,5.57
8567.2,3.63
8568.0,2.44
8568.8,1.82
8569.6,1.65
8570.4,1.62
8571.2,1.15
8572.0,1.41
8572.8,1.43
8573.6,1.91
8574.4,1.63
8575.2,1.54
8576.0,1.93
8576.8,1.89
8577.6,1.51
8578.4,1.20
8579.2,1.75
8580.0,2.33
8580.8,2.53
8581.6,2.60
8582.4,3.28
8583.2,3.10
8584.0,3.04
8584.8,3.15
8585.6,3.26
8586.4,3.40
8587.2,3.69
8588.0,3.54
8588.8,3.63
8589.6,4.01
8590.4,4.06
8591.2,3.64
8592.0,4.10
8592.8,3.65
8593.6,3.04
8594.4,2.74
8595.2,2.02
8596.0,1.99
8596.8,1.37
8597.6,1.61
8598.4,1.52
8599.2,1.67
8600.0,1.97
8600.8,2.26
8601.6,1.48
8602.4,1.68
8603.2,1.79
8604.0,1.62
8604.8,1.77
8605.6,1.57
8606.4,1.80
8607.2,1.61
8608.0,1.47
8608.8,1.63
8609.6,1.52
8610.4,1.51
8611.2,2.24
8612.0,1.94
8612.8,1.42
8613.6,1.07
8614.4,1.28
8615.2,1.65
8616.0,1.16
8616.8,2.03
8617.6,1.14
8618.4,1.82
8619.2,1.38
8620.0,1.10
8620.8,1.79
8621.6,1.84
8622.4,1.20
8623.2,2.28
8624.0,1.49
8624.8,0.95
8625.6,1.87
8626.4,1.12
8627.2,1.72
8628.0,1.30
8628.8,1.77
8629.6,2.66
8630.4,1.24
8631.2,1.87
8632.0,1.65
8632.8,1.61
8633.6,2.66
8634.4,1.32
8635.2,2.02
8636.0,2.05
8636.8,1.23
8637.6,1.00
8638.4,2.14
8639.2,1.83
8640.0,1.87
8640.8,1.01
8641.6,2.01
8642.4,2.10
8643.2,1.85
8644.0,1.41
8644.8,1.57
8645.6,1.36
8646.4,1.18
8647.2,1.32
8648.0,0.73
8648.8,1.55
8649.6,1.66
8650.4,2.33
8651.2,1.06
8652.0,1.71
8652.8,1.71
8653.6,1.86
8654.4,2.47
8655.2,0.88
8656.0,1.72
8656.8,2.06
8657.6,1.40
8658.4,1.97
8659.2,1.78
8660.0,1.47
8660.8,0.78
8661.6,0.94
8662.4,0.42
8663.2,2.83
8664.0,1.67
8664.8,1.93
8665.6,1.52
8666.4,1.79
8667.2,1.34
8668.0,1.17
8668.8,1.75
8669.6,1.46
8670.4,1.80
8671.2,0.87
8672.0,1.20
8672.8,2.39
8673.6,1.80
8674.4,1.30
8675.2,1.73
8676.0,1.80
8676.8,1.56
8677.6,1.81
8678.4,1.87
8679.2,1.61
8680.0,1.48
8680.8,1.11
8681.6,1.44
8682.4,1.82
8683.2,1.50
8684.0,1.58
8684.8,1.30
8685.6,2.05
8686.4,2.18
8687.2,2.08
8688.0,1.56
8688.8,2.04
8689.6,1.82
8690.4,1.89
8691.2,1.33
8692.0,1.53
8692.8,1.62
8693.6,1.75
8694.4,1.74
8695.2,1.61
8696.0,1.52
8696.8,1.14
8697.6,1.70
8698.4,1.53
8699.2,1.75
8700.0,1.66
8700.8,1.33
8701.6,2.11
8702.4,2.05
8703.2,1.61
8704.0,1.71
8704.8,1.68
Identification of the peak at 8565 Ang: H-alpha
